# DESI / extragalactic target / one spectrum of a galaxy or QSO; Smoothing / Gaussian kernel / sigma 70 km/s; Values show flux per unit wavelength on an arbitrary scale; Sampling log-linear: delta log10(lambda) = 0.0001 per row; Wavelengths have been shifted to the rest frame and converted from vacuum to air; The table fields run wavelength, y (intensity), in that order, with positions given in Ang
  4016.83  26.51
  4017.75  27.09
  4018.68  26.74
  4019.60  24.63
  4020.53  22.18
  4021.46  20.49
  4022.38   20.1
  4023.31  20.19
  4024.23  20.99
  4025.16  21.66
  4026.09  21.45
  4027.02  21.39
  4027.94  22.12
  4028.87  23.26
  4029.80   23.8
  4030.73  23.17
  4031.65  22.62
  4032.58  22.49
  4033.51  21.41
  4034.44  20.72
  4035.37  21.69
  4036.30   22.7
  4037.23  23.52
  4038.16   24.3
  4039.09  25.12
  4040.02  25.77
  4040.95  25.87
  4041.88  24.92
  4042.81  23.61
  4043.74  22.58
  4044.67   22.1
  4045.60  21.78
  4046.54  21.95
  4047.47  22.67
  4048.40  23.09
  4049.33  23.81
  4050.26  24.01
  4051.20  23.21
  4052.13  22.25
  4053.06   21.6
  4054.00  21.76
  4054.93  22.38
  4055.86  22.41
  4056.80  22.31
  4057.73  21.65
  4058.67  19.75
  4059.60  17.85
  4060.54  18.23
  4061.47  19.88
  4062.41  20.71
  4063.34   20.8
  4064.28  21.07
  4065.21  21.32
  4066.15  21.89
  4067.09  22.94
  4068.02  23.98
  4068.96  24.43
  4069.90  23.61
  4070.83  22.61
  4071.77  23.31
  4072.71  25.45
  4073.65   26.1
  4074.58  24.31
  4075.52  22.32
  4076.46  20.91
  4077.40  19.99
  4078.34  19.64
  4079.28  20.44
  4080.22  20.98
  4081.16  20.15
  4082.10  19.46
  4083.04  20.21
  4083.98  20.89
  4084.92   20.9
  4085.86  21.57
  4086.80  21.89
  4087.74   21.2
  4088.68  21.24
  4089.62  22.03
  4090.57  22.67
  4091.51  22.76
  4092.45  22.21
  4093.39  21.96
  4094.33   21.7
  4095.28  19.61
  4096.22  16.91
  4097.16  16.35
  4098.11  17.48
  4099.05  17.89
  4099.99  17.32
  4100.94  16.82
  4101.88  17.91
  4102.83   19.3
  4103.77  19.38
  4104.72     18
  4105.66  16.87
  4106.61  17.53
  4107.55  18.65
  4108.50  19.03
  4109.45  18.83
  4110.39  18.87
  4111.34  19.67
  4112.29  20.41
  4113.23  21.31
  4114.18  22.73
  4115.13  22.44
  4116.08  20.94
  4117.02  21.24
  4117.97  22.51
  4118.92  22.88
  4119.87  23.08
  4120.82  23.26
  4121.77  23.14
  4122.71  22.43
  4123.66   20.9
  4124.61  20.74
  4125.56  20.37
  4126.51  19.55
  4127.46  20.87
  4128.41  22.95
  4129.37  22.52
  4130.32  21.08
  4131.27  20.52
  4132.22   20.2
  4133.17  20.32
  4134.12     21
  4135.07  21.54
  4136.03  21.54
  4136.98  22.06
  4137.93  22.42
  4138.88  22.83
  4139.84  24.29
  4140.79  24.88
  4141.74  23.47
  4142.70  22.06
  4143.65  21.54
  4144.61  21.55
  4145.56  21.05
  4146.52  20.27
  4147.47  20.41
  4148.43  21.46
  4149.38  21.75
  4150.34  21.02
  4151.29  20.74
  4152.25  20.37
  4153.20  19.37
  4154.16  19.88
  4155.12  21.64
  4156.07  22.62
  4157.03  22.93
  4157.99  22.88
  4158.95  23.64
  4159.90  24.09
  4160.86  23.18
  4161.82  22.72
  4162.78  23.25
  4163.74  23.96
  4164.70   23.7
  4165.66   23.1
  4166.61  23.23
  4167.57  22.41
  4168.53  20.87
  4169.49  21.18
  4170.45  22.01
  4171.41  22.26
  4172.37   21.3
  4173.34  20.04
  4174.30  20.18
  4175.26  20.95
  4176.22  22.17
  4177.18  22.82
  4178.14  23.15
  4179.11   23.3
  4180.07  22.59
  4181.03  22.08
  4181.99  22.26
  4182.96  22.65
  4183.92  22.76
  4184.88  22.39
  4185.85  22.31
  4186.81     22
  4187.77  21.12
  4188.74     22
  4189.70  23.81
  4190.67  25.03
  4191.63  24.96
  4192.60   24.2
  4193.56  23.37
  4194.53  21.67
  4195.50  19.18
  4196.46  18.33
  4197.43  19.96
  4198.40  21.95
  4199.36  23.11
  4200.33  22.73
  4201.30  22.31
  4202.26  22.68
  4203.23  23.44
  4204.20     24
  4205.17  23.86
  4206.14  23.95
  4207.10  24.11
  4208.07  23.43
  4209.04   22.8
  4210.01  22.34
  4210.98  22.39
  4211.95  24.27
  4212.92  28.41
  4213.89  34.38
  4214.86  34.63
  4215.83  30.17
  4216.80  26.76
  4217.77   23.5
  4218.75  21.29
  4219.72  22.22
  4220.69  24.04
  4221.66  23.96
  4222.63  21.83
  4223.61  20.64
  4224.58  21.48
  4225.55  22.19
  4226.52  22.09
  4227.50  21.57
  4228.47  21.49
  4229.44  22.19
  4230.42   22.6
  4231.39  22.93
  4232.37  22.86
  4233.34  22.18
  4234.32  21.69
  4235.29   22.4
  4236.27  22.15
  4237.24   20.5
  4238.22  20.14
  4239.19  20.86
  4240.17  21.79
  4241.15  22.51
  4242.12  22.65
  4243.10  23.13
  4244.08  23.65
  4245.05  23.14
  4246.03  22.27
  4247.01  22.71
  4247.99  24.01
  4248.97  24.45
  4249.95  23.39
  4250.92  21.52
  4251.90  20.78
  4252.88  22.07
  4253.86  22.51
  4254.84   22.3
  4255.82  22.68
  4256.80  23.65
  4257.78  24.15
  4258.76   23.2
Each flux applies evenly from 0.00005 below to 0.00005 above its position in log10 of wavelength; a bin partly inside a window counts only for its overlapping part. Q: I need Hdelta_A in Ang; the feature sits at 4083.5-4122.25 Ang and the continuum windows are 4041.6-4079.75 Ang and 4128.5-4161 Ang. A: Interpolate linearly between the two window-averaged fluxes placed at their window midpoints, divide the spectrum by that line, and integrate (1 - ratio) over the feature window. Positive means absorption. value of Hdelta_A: 3.00 Ang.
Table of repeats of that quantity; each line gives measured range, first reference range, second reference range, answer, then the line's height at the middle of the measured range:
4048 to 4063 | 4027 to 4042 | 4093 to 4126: 0.53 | 22.3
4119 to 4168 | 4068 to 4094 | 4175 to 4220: 1.78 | 22.8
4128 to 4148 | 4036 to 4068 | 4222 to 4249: 0.41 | 22.3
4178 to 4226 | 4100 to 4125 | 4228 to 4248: -3.91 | 21.7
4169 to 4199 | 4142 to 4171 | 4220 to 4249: 0.03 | 22.1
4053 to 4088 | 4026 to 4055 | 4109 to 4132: 1.17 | 22.4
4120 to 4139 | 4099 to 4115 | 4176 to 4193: -1.35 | 20.1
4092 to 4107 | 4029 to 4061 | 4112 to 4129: 2.34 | 22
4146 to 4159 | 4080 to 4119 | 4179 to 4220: 0.39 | 21.9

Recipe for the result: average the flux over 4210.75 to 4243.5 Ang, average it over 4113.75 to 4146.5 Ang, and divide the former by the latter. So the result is 1.1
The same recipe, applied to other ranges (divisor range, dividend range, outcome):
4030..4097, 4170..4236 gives 1.04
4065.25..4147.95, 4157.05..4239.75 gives 1.08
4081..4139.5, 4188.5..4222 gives 1.17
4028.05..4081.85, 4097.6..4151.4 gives 0.93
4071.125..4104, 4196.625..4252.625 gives 1.12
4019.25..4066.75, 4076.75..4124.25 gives 0.92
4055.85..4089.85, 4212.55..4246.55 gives 1.09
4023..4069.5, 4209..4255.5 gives 1.04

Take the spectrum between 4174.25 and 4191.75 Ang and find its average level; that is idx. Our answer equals 22.6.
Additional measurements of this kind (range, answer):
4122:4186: 21.9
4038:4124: 21.4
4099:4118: 19.4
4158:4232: 23.1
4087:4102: 19.8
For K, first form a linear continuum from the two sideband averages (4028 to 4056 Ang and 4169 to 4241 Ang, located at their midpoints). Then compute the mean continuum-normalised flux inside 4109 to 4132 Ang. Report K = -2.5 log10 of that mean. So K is 0.077 mag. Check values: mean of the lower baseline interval 23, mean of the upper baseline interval 22.9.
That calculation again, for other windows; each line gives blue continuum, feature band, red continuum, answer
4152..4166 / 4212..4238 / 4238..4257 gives -0.06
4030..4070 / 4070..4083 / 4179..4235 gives 0.03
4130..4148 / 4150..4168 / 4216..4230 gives -0.02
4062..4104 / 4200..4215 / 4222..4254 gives -0.13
